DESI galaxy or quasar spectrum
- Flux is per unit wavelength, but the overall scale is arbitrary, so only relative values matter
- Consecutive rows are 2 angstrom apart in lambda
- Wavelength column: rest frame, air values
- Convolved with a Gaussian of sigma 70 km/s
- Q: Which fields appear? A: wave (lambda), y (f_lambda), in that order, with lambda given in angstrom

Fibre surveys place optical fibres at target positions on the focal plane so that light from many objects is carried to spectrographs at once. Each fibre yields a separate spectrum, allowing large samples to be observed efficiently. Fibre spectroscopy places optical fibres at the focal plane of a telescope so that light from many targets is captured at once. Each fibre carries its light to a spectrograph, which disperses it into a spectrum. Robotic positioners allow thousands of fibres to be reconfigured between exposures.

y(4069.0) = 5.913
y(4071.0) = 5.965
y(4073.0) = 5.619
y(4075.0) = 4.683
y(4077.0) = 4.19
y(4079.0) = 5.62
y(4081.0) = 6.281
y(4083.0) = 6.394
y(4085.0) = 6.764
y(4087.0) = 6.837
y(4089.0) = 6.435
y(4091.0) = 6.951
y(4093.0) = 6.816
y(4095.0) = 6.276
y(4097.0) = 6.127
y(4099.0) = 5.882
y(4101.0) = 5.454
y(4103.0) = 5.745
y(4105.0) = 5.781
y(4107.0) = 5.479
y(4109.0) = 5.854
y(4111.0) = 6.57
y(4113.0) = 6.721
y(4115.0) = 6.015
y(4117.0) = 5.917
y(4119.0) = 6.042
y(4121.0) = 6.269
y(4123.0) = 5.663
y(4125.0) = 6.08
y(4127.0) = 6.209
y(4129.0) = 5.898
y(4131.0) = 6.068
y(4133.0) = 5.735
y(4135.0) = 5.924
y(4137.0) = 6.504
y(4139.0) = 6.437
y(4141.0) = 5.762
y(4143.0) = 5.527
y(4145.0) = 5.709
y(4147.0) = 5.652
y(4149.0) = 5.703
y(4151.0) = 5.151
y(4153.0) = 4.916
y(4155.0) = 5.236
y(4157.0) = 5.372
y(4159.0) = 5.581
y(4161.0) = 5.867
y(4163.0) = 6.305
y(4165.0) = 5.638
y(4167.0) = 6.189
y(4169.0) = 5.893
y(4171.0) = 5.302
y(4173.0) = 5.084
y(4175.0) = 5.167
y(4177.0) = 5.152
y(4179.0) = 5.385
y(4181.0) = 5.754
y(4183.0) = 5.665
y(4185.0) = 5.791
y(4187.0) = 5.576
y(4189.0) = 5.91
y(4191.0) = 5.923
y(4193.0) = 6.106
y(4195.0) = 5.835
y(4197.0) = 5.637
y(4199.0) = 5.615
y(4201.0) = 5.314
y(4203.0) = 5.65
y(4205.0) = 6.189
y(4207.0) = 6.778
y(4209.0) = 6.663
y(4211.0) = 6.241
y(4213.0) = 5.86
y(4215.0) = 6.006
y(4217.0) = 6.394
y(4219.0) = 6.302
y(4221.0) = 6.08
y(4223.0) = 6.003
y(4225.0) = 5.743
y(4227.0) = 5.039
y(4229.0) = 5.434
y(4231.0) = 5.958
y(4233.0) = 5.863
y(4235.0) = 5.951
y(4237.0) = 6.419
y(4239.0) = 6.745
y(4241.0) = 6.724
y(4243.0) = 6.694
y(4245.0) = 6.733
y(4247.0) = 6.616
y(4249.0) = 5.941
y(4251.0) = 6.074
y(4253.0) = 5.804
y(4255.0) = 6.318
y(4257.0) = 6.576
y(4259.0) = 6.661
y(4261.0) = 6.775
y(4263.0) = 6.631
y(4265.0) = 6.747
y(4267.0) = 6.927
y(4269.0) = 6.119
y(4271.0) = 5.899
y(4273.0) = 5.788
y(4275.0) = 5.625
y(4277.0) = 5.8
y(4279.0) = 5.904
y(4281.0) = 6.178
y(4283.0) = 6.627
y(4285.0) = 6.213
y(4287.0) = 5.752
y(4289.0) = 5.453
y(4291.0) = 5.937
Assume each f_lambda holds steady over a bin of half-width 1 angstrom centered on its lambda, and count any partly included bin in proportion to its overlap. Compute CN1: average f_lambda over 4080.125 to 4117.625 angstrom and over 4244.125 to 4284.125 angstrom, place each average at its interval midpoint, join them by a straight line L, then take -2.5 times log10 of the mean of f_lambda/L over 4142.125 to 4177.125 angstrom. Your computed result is 0.13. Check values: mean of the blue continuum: 6.23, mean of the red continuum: 6.29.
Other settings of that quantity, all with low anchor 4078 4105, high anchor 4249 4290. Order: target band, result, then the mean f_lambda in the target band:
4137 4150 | 0.07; 5.85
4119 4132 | 0.04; 6.03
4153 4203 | 0.11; 5.62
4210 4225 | 0.02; 6.1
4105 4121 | 0.03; 6.08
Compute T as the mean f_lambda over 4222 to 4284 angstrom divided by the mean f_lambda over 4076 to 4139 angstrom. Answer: 1.0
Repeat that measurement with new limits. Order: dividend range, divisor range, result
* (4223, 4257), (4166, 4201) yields 1.09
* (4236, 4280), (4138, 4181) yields 1.14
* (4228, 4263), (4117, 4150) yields 1.06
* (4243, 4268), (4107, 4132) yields 1.07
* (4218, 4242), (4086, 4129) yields 0.98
